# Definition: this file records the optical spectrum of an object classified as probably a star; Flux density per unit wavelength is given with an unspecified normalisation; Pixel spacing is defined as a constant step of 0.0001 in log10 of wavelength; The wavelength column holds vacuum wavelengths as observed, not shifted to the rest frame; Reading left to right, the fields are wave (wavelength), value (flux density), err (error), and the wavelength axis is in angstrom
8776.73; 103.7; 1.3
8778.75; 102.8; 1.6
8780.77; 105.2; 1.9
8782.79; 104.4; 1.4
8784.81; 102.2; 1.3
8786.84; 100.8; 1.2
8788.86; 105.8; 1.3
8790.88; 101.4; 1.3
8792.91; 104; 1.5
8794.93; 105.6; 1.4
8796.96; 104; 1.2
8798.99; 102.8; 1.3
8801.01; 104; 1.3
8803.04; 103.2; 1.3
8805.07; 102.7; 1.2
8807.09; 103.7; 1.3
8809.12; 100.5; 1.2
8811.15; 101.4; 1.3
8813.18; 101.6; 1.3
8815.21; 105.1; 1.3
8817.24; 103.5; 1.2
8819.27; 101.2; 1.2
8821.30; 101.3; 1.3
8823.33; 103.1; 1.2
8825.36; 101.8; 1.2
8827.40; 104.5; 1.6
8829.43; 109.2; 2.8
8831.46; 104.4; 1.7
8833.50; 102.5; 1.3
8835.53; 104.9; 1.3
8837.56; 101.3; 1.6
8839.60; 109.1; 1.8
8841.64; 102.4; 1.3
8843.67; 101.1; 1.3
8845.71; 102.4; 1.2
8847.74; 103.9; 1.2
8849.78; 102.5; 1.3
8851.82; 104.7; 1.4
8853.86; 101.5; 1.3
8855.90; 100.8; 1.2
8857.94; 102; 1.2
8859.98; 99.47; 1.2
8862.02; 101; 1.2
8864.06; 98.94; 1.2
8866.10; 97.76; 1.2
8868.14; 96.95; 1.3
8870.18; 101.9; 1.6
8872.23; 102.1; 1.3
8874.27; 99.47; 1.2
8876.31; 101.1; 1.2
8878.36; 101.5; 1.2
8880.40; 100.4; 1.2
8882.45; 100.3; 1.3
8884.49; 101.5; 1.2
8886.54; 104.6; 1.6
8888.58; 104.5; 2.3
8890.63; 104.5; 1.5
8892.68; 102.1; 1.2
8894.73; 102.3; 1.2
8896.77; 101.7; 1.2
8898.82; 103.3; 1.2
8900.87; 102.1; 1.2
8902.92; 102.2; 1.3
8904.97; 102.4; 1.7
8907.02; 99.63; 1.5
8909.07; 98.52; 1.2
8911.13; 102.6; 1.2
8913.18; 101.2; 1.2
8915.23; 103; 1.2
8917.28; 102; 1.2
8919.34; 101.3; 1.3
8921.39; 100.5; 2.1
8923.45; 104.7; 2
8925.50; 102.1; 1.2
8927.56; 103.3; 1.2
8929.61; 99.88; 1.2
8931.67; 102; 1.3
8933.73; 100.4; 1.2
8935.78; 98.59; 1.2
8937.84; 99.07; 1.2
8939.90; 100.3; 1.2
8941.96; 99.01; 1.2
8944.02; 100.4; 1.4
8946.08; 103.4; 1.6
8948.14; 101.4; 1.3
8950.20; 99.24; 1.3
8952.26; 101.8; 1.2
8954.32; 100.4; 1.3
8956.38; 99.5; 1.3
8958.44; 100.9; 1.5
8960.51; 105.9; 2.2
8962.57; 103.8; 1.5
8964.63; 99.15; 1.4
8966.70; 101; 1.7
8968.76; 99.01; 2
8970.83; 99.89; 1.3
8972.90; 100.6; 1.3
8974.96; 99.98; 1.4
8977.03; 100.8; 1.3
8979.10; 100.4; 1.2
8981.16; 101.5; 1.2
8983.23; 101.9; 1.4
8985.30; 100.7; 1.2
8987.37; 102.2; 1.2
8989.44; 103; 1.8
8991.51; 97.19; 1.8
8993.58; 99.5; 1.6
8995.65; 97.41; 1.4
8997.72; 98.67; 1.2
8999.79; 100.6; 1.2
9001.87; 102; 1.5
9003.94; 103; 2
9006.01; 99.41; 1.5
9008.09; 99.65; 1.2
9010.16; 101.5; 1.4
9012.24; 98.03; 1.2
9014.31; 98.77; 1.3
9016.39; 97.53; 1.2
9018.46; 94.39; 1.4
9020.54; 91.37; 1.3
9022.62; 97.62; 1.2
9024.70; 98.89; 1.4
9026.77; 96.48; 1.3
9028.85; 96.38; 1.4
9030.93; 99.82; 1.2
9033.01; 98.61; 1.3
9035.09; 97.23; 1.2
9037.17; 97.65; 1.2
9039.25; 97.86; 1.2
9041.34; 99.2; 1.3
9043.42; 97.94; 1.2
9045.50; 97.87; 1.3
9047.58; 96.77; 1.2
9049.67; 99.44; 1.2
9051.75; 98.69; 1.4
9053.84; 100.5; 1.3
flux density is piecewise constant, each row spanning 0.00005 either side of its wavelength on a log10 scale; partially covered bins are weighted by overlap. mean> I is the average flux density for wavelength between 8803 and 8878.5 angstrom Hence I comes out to 102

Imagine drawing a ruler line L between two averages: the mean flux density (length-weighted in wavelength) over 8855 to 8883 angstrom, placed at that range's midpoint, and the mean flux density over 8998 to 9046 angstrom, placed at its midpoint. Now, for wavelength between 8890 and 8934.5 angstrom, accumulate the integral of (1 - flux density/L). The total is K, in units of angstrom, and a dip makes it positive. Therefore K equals -1.0 angstrom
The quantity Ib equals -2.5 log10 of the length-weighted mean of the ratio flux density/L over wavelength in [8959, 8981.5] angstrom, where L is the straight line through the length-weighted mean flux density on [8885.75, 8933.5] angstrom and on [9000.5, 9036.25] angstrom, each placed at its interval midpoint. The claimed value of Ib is -0.01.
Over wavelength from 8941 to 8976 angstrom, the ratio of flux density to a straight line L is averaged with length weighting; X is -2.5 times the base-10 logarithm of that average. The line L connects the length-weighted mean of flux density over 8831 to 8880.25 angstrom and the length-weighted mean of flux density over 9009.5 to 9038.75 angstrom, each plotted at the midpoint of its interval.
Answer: -0.02 mag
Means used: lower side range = 102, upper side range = 97.4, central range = 101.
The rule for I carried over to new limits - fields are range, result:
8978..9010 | 101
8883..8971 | 102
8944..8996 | 101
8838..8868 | 102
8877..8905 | 102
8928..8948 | 100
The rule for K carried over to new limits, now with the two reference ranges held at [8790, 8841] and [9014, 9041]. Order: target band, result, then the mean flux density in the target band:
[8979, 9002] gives -0.5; 100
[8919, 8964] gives -0.7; 101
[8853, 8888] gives 0.4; 101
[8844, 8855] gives 0.0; 103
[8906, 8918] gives -0.1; 101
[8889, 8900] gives -0.2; 103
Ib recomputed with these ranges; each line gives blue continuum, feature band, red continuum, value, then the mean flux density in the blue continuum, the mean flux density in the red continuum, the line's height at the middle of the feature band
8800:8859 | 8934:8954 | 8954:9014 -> 0.01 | 103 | 101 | 101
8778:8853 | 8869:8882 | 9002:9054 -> 0.01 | 103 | 98.2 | 102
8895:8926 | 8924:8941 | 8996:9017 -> 0.01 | 102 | 99.9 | 101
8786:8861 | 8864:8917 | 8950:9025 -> 0.00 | 103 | 99.9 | 102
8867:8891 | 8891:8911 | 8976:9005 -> 0.00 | 101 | 101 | 101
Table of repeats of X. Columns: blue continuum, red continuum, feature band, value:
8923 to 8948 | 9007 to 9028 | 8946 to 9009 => -0.02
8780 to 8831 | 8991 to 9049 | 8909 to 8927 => -0.01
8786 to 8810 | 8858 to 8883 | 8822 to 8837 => -0.02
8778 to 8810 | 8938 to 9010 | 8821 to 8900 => 0.00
